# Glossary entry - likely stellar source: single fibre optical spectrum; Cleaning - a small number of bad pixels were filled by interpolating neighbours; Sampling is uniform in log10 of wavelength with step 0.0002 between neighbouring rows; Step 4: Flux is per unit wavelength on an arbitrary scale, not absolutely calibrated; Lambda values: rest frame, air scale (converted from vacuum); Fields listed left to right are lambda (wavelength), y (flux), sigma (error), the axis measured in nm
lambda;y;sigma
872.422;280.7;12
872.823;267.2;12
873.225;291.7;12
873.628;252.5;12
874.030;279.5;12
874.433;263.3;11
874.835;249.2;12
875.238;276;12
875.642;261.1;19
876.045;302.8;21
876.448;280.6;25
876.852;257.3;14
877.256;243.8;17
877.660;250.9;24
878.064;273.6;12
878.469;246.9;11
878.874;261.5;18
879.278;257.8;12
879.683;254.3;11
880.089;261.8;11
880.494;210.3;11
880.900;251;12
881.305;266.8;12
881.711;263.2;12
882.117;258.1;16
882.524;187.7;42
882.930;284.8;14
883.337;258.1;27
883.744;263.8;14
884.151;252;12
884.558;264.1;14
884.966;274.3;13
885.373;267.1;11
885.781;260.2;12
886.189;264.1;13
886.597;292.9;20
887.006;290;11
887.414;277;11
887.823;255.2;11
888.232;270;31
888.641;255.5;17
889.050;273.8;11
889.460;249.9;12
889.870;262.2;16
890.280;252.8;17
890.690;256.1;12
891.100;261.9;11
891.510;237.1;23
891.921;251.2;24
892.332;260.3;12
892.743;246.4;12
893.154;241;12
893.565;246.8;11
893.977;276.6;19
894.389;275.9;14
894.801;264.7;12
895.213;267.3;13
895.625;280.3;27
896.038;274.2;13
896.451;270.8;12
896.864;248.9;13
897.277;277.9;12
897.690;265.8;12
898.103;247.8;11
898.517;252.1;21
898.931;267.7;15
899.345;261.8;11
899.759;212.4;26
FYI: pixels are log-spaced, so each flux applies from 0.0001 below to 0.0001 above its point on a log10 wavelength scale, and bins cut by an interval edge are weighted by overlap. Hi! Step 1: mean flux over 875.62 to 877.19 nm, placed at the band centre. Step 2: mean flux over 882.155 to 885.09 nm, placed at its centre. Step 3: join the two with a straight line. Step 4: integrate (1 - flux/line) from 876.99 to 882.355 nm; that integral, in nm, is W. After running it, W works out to 0.24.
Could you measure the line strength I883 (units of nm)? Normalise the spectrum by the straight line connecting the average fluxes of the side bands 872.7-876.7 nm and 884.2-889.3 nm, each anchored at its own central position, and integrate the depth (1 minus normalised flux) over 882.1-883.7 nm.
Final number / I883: 0.135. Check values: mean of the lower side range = 272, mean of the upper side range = 270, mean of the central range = 247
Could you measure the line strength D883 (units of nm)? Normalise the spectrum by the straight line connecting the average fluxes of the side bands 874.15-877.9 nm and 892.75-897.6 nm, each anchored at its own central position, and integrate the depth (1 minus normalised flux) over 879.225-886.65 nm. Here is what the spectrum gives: 0.24 nm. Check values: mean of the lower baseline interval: 265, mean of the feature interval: 257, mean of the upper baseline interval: 265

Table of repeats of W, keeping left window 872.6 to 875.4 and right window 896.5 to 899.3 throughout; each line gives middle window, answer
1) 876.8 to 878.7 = 0.092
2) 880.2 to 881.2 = 0.110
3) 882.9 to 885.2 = 0.004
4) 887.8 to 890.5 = 0.035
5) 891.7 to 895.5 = 0.042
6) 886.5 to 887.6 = -0.091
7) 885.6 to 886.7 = -0.026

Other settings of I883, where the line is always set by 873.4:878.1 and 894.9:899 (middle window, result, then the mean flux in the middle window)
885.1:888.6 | -0.08 nm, 271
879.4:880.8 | 0.12 nm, 244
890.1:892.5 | 0.11 nm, 253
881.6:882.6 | 0.10 nm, 240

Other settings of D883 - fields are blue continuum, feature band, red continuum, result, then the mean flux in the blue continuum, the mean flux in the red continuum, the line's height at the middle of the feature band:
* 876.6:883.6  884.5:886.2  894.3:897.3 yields -0.05 nm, 253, 269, 258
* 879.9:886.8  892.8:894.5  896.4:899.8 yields 0.00 nm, 258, 258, 258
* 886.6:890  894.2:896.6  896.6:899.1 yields -0.09 nm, 268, 260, 262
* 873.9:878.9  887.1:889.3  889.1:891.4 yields -0.08 nm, 265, 257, 258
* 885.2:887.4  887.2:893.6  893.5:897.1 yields 0.37 nm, 275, 268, 272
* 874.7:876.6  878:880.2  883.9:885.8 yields 0.10 nm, 275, 264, 271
